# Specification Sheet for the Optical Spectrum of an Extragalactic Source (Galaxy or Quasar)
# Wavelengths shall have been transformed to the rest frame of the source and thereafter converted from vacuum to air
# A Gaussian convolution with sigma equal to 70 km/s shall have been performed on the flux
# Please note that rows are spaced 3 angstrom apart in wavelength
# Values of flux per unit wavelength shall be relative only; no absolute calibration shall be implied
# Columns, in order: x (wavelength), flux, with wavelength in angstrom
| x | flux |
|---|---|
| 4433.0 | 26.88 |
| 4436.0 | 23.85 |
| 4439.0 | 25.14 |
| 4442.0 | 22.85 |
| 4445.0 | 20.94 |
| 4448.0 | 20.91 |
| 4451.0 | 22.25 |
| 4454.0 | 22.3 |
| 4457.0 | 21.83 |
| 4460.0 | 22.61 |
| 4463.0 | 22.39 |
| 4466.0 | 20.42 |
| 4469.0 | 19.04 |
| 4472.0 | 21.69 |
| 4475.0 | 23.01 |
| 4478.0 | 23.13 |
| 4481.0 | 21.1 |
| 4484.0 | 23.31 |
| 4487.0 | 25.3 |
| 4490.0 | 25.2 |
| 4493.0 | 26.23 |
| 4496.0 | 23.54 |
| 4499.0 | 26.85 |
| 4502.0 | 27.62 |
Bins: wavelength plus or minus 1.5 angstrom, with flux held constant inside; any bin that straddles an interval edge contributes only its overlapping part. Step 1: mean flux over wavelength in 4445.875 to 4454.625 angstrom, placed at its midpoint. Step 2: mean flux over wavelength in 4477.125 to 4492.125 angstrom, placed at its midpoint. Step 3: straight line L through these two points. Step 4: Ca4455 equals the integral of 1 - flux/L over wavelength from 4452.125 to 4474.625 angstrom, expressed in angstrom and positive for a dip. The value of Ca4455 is 0.9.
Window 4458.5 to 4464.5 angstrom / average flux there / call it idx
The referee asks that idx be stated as 22.5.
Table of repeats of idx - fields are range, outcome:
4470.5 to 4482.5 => 22.2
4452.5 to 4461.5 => 22.2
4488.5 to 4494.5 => 25.7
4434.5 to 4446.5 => 23.2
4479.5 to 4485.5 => 22.2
